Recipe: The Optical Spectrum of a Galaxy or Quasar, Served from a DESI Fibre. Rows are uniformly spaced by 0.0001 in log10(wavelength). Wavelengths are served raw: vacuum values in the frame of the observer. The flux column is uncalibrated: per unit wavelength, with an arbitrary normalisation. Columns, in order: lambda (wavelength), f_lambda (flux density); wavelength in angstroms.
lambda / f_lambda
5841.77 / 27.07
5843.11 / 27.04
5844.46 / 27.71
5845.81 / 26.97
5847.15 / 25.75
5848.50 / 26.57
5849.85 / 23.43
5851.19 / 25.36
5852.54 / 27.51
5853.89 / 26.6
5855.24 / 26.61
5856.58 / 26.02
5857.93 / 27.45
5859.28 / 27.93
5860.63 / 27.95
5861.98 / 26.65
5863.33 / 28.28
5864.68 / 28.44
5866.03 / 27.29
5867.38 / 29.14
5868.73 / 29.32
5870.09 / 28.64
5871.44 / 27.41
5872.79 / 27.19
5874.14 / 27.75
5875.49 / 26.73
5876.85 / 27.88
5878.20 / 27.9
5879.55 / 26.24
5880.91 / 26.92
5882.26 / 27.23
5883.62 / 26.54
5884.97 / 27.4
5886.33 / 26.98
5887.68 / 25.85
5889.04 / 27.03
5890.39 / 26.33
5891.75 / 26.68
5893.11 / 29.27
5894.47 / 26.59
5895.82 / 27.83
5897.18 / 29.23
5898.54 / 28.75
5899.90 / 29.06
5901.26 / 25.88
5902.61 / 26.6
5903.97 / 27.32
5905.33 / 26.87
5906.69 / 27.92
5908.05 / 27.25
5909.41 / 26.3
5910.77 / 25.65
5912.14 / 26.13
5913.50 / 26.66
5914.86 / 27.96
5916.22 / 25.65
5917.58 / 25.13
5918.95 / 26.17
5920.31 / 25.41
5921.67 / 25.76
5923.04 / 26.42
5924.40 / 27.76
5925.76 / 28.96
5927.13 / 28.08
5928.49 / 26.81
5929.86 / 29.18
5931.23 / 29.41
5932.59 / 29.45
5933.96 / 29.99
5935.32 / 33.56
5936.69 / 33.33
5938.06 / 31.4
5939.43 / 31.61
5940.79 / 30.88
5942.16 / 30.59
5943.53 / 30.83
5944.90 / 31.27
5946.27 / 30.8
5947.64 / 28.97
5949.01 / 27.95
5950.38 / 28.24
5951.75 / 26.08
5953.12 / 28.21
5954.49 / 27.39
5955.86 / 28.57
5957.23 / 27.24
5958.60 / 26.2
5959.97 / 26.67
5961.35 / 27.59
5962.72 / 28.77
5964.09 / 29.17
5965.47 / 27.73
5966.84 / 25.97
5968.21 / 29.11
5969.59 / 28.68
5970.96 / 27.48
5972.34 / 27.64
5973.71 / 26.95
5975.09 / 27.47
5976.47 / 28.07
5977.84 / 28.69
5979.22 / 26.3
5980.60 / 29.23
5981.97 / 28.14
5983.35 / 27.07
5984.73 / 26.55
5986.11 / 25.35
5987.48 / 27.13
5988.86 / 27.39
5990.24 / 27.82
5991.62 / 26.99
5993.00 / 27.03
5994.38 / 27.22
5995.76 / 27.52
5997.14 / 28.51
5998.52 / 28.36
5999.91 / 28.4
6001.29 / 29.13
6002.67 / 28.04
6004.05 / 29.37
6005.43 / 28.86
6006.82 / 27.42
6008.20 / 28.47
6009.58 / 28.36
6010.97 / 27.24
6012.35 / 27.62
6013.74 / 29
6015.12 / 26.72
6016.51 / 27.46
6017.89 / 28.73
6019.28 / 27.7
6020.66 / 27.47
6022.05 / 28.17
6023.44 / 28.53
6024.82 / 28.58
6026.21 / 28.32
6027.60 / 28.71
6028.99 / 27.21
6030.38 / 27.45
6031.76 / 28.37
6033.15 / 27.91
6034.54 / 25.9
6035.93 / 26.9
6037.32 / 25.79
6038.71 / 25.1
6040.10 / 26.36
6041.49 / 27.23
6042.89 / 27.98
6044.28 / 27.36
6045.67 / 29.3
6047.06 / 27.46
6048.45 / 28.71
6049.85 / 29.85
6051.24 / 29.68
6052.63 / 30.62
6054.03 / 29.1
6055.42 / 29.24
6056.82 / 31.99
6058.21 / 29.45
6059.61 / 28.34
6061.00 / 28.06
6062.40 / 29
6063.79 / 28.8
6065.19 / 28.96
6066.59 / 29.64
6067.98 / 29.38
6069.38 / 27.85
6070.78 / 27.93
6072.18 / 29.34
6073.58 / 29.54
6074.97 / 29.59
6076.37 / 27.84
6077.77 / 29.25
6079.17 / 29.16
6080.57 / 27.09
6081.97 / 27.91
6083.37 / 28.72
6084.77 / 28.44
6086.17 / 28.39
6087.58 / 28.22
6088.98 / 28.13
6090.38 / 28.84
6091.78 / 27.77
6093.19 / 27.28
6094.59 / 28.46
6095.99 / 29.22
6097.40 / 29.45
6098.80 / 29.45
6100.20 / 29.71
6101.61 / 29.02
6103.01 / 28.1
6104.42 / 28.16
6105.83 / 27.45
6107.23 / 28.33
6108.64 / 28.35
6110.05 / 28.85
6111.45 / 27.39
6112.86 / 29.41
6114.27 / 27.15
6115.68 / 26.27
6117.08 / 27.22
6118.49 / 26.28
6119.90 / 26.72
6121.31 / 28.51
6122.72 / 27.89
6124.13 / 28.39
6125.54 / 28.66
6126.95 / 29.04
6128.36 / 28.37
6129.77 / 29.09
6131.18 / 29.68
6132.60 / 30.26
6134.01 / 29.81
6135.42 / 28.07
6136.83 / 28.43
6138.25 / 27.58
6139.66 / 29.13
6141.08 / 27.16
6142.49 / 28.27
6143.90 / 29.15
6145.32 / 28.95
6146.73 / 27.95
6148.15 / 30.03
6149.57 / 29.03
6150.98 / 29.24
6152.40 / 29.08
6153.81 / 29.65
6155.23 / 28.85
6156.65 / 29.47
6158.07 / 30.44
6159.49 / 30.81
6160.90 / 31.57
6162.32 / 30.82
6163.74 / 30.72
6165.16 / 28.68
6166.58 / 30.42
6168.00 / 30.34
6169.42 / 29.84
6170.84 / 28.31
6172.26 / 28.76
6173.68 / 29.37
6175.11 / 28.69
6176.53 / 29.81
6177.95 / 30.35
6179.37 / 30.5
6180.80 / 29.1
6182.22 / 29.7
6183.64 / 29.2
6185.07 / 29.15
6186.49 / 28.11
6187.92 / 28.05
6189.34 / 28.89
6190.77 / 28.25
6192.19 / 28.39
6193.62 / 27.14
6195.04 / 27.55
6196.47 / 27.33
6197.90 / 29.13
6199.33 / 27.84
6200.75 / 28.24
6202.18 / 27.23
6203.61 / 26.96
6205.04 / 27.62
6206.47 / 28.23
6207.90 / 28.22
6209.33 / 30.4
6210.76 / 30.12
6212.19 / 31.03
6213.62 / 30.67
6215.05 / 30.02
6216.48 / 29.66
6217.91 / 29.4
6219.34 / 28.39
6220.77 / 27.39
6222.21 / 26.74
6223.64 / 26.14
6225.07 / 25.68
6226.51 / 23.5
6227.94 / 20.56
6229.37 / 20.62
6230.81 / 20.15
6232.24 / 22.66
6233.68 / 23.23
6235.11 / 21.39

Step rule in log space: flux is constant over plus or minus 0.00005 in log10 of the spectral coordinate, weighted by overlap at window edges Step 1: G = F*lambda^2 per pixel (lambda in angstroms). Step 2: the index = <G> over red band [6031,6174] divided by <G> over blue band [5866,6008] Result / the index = 1.1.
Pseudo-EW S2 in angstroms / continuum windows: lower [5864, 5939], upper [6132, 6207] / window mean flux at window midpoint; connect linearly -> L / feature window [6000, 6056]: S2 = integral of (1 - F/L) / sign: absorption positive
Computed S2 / 0.52 angstroms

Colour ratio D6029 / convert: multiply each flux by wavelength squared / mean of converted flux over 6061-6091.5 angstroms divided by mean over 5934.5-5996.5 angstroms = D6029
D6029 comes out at 1.0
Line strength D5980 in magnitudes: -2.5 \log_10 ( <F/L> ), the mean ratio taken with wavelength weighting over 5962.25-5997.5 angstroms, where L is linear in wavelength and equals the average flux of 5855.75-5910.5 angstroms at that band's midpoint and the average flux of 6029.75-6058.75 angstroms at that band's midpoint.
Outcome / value 0.01 mag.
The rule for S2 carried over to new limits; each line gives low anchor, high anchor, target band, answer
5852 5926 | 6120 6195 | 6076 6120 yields 0.7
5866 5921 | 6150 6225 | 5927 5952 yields -2.3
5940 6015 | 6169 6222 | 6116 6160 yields -0.2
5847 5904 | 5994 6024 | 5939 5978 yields -0.9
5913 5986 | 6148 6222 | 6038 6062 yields 0.0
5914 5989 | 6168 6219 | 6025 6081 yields 0.2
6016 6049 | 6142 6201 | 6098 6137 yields 0.3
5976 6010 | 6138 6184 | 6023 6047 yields 0.7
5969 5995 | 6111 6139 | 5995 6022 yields -0.5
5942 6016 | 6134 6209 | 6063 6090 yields -0.2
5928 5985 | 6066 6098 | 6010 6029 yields 0.4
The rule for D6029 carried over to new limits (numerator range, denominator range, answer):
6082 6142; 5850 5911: 1.12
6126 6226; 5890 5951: 1.11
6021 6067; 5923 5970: 1.01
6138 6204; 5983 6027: 1.10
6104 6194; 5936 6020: 1.08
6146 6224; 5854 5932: 1.17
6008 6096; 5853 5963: 1.06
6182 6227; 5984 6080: 1.06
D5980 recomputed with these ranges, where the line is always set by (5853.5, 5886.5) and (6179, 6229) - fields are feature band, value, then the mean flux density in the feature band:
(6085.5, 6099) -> -0.024 mag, 28.5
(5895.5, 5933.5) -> 0.011 mag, 27.3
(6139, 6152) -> -0.031 mag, 28.8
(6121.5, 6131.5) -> -0.030 mag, 28.7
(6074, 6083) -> -0.027 mag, 28.5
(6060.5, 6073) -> -0.037 mag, 28.8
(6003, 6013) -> -0.019 mag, 28.2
